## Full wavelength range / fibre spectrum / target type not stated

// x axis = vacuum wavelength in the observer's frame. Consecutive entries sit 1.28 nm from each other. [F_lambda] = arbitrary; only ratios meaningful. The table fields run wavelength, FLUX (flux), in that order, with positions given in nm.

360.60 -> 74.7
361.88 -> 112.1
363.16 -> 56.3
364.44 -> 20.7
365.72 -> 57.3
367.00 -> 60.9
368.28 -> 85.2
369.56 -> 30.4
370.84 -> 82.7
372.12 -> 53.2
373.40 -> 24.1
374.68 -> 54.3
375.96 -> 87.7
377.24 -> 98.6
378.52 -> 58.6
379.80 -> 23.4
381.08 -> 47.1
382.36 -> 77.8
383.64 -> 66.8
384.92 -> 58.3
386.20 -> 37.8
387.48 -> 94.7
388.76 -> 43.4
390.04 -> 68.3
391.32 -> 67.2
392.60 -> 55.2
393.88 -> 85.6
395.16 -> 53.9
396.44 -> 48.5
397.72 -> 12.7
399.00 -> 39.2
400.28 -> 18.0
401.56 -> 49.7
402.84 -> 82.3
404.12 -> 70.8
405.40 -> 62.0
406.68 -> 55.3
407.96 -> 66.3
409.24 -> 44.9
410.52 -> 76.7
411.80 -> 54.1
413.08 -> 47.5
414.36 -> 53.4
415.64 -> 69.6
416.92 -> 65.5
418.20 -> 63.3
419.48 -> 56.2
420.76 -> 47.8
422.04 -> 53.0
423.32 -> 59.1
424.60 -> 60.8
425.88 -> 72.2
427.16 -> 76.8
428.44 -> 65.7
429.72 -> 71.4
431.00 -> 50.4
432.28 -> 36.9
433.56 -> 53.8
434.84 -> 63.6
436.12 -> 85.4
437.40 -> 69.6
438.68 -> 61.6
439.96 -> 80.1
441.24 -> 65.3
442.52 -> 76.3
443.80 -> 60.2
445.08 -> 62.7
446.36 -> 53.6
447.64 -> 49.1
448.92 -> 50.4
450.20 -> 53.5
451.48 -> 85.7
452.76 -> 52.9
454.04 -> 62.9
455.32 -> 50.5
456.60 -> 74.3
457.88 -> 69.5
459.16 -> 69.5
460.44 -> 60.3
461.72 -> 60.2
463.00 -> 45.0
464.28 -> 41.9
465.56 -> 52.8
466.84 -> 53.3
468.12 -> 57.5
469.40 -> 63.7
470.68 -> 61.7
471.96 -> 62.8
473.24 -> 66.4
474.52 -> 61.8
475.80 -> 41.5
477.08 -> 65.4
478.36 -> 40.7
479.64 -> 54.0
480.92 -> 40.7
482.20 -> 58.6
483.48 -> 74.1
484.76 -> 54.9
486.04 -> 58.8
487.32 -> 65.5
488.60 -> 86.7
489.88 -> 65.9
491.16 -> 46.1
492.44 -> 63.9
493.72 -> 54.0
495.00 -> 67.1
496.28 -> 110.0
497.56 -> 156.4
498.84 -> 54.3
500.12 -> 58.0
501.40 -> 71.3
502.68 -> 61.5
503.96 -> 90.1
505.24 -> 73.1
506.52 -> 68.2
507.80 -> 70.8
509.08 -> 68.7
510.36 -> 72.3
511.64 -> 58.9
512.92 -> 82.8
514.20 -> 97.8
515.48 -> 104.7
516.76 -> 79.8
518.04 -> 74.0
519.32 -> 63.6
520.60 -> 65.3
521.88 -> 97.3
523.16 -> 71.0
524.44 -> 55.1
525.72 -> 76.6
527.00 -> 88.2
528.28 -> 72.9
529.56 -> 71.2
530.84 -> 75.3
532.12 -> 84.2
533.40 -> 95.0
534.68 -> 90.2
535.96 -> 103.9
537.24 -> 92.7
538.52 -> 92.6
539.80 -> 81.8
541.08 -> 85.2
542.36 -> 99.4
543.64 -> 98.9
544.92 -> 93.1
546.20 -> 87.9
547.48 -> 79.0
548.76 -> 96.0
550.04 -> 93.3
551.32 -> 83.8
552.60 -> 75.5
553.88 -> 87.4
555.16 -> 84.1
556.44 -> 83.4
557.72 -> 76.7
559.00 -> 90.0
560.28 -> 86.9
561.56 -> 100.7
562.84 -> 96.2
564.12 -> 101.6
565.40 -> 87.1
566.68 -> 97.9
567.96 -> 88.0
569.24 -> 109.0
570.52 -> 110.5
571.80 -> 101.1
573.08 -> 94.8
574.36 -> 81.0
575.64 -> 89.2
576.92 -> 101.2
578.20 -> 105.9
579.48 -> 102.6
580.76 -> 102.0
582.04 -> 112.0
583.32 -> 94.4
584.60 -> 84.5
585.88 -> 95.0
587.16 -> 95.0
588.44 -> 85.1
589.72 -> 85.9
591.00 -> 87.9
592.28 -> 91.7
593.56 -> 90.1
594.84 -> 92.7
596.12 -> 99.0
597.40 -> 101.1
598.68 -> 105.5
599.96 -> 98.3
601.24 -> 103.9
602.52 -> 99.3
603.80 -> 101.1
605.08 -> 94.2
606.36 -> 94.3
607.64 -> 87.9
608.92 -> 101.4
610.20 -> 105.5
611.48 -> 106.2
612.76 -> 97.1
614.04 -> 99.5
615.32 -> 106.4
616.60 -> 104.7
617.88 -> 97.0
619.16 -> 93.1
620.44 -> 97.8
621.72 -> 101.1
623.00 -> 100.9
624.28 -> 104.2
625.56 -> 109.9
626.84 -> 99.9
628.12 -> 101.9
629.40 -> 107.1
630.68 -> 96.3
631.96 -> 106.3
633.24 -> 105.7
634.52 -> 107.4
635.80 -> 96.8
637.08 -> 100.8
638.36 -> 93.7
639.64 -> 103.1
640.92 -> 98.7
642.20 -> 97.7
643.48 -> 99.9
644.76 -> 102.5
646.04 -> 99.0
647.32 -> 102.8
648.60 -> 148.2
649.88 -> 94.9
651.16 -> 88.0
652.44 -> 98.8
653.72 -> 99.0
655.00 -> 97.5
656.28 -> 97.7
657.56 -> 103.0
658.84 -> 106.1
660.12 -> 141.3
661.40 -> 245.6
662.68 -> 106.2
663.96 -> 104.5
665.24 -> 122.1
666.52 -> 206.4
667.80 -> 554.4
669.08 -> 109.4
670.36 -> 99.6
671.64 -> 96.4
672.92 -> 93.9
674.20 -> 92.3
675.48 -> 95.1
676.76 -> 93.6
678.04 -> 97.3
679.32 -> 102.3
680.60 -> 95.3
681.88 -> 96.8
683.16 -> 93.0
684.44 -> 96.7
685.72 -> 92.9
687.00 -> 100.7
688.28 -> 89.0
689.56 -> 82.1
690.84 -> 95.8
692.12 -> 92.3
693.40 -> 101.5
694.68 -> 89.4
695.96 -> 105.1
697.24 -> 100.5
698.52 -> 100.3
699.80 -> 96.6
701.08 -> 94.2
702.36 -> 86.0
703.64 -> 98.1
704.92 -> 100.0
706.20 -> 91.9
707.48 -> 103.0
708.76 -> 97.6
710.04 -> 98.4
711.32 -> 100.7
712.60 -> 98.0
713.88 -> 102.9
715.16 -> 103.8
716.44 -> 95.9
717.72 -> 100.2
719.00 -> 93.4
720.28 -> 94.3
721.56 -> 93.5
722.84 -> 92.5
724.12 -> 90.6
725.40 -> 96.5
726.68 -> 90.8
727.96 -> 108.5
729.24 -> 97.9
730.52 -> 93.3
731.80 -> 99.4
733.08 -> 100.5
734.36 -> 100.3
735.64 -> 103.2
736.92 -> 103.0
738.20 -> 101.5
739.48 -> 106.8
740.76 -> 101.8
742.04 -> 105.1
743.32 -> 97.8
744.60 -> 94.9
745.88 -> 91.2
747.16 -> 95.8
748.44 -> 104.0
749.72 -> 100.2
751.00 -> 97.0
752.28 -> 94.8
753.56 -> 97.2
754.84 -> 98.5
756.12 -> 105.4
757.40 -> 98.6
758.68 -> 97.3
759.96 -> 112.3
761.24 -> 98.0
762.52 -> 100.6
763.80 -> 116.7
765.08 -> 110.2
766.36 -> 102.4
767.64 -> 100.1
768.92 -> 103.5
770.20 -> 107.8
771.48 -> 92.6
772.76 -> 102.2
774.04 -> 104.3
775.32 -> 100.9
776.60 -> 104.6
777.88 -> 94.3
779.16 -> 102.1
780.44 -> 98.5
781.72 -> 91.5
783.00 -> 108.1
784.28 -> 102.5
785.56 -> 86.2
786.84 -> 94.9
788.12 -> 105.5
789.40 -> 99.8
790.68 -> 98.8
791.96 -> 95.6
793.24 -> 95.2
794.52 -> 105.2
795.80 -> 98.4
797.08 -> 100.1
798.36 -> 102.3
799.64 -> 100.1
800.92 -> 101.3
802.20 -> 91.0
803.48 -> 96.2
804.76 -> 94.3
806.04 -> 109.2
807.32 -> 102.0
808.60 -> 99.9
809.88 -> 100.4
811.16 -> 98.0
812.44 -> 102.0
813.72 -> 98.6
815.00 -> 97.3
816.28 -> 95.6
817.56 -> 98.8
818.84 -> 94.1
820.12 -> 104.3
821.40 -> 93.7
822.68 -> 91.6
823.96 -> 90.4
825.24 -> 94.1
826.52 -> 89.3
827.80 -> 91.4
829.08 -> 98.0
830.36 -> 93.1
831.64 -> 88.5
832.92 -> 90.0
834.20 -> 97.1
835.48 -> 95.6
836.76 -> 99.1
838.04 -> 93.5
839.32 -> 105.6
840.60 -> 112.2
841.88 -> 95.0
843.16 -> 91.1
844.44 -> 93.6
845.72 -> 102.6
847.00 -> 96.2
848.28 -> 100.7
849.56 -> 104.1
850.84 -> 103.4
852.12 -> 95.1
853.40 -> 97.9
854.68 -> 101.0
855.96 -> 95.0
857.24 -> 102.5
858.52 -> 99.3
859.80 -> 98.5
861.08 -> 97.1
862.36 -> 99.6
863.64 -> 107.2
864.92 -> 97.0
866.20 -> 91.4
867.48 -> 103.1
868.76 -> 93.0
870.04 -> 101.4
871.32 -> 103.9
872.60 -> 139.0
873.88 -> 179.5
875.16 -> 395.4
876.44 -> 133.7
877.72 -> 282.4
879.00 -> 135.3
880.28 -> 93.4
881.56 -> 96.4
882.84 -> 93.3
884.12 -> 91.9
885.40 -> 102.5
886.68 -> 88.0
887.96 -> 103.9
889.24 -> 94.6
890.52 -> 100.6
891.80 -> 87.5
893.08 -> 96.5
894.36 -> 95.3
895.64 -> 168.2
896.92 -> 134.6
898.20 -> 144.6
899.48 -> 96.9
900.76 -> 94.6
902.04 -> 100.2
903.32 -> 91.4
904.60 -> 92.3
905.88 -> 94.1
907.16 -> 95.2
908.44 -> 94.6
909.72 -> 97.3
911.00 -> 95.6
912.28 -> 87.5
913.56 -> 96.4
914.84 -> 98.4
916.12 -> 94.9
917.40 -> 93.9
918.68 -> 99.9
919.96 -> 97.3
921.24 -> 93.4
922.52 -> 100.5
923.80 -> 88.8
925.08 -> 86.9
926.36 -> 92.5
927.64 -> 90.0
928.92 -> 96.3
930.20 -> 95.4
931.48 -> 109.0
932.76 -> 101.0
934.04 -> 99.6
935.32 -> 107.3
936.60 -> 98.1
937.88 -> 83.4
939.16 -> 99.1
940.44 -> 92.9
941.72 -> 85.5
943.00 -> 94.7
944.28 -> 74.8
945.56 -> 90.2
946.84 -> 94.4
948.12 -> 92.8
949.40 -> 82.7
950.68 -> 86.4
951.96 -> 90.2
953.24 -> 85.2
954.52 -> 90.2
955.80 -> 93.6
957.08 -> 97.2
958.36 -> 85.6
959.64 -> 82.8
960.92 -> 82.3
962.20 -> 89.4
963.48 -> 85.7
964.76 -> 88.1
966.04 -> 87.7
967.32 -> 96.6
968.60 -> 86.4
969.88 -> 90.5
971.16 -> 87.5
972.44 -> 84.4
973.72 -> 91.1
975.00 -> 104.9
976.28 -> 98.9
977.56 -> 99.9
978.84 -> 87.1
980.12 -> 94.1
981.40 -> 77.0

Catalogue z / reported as 0.33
